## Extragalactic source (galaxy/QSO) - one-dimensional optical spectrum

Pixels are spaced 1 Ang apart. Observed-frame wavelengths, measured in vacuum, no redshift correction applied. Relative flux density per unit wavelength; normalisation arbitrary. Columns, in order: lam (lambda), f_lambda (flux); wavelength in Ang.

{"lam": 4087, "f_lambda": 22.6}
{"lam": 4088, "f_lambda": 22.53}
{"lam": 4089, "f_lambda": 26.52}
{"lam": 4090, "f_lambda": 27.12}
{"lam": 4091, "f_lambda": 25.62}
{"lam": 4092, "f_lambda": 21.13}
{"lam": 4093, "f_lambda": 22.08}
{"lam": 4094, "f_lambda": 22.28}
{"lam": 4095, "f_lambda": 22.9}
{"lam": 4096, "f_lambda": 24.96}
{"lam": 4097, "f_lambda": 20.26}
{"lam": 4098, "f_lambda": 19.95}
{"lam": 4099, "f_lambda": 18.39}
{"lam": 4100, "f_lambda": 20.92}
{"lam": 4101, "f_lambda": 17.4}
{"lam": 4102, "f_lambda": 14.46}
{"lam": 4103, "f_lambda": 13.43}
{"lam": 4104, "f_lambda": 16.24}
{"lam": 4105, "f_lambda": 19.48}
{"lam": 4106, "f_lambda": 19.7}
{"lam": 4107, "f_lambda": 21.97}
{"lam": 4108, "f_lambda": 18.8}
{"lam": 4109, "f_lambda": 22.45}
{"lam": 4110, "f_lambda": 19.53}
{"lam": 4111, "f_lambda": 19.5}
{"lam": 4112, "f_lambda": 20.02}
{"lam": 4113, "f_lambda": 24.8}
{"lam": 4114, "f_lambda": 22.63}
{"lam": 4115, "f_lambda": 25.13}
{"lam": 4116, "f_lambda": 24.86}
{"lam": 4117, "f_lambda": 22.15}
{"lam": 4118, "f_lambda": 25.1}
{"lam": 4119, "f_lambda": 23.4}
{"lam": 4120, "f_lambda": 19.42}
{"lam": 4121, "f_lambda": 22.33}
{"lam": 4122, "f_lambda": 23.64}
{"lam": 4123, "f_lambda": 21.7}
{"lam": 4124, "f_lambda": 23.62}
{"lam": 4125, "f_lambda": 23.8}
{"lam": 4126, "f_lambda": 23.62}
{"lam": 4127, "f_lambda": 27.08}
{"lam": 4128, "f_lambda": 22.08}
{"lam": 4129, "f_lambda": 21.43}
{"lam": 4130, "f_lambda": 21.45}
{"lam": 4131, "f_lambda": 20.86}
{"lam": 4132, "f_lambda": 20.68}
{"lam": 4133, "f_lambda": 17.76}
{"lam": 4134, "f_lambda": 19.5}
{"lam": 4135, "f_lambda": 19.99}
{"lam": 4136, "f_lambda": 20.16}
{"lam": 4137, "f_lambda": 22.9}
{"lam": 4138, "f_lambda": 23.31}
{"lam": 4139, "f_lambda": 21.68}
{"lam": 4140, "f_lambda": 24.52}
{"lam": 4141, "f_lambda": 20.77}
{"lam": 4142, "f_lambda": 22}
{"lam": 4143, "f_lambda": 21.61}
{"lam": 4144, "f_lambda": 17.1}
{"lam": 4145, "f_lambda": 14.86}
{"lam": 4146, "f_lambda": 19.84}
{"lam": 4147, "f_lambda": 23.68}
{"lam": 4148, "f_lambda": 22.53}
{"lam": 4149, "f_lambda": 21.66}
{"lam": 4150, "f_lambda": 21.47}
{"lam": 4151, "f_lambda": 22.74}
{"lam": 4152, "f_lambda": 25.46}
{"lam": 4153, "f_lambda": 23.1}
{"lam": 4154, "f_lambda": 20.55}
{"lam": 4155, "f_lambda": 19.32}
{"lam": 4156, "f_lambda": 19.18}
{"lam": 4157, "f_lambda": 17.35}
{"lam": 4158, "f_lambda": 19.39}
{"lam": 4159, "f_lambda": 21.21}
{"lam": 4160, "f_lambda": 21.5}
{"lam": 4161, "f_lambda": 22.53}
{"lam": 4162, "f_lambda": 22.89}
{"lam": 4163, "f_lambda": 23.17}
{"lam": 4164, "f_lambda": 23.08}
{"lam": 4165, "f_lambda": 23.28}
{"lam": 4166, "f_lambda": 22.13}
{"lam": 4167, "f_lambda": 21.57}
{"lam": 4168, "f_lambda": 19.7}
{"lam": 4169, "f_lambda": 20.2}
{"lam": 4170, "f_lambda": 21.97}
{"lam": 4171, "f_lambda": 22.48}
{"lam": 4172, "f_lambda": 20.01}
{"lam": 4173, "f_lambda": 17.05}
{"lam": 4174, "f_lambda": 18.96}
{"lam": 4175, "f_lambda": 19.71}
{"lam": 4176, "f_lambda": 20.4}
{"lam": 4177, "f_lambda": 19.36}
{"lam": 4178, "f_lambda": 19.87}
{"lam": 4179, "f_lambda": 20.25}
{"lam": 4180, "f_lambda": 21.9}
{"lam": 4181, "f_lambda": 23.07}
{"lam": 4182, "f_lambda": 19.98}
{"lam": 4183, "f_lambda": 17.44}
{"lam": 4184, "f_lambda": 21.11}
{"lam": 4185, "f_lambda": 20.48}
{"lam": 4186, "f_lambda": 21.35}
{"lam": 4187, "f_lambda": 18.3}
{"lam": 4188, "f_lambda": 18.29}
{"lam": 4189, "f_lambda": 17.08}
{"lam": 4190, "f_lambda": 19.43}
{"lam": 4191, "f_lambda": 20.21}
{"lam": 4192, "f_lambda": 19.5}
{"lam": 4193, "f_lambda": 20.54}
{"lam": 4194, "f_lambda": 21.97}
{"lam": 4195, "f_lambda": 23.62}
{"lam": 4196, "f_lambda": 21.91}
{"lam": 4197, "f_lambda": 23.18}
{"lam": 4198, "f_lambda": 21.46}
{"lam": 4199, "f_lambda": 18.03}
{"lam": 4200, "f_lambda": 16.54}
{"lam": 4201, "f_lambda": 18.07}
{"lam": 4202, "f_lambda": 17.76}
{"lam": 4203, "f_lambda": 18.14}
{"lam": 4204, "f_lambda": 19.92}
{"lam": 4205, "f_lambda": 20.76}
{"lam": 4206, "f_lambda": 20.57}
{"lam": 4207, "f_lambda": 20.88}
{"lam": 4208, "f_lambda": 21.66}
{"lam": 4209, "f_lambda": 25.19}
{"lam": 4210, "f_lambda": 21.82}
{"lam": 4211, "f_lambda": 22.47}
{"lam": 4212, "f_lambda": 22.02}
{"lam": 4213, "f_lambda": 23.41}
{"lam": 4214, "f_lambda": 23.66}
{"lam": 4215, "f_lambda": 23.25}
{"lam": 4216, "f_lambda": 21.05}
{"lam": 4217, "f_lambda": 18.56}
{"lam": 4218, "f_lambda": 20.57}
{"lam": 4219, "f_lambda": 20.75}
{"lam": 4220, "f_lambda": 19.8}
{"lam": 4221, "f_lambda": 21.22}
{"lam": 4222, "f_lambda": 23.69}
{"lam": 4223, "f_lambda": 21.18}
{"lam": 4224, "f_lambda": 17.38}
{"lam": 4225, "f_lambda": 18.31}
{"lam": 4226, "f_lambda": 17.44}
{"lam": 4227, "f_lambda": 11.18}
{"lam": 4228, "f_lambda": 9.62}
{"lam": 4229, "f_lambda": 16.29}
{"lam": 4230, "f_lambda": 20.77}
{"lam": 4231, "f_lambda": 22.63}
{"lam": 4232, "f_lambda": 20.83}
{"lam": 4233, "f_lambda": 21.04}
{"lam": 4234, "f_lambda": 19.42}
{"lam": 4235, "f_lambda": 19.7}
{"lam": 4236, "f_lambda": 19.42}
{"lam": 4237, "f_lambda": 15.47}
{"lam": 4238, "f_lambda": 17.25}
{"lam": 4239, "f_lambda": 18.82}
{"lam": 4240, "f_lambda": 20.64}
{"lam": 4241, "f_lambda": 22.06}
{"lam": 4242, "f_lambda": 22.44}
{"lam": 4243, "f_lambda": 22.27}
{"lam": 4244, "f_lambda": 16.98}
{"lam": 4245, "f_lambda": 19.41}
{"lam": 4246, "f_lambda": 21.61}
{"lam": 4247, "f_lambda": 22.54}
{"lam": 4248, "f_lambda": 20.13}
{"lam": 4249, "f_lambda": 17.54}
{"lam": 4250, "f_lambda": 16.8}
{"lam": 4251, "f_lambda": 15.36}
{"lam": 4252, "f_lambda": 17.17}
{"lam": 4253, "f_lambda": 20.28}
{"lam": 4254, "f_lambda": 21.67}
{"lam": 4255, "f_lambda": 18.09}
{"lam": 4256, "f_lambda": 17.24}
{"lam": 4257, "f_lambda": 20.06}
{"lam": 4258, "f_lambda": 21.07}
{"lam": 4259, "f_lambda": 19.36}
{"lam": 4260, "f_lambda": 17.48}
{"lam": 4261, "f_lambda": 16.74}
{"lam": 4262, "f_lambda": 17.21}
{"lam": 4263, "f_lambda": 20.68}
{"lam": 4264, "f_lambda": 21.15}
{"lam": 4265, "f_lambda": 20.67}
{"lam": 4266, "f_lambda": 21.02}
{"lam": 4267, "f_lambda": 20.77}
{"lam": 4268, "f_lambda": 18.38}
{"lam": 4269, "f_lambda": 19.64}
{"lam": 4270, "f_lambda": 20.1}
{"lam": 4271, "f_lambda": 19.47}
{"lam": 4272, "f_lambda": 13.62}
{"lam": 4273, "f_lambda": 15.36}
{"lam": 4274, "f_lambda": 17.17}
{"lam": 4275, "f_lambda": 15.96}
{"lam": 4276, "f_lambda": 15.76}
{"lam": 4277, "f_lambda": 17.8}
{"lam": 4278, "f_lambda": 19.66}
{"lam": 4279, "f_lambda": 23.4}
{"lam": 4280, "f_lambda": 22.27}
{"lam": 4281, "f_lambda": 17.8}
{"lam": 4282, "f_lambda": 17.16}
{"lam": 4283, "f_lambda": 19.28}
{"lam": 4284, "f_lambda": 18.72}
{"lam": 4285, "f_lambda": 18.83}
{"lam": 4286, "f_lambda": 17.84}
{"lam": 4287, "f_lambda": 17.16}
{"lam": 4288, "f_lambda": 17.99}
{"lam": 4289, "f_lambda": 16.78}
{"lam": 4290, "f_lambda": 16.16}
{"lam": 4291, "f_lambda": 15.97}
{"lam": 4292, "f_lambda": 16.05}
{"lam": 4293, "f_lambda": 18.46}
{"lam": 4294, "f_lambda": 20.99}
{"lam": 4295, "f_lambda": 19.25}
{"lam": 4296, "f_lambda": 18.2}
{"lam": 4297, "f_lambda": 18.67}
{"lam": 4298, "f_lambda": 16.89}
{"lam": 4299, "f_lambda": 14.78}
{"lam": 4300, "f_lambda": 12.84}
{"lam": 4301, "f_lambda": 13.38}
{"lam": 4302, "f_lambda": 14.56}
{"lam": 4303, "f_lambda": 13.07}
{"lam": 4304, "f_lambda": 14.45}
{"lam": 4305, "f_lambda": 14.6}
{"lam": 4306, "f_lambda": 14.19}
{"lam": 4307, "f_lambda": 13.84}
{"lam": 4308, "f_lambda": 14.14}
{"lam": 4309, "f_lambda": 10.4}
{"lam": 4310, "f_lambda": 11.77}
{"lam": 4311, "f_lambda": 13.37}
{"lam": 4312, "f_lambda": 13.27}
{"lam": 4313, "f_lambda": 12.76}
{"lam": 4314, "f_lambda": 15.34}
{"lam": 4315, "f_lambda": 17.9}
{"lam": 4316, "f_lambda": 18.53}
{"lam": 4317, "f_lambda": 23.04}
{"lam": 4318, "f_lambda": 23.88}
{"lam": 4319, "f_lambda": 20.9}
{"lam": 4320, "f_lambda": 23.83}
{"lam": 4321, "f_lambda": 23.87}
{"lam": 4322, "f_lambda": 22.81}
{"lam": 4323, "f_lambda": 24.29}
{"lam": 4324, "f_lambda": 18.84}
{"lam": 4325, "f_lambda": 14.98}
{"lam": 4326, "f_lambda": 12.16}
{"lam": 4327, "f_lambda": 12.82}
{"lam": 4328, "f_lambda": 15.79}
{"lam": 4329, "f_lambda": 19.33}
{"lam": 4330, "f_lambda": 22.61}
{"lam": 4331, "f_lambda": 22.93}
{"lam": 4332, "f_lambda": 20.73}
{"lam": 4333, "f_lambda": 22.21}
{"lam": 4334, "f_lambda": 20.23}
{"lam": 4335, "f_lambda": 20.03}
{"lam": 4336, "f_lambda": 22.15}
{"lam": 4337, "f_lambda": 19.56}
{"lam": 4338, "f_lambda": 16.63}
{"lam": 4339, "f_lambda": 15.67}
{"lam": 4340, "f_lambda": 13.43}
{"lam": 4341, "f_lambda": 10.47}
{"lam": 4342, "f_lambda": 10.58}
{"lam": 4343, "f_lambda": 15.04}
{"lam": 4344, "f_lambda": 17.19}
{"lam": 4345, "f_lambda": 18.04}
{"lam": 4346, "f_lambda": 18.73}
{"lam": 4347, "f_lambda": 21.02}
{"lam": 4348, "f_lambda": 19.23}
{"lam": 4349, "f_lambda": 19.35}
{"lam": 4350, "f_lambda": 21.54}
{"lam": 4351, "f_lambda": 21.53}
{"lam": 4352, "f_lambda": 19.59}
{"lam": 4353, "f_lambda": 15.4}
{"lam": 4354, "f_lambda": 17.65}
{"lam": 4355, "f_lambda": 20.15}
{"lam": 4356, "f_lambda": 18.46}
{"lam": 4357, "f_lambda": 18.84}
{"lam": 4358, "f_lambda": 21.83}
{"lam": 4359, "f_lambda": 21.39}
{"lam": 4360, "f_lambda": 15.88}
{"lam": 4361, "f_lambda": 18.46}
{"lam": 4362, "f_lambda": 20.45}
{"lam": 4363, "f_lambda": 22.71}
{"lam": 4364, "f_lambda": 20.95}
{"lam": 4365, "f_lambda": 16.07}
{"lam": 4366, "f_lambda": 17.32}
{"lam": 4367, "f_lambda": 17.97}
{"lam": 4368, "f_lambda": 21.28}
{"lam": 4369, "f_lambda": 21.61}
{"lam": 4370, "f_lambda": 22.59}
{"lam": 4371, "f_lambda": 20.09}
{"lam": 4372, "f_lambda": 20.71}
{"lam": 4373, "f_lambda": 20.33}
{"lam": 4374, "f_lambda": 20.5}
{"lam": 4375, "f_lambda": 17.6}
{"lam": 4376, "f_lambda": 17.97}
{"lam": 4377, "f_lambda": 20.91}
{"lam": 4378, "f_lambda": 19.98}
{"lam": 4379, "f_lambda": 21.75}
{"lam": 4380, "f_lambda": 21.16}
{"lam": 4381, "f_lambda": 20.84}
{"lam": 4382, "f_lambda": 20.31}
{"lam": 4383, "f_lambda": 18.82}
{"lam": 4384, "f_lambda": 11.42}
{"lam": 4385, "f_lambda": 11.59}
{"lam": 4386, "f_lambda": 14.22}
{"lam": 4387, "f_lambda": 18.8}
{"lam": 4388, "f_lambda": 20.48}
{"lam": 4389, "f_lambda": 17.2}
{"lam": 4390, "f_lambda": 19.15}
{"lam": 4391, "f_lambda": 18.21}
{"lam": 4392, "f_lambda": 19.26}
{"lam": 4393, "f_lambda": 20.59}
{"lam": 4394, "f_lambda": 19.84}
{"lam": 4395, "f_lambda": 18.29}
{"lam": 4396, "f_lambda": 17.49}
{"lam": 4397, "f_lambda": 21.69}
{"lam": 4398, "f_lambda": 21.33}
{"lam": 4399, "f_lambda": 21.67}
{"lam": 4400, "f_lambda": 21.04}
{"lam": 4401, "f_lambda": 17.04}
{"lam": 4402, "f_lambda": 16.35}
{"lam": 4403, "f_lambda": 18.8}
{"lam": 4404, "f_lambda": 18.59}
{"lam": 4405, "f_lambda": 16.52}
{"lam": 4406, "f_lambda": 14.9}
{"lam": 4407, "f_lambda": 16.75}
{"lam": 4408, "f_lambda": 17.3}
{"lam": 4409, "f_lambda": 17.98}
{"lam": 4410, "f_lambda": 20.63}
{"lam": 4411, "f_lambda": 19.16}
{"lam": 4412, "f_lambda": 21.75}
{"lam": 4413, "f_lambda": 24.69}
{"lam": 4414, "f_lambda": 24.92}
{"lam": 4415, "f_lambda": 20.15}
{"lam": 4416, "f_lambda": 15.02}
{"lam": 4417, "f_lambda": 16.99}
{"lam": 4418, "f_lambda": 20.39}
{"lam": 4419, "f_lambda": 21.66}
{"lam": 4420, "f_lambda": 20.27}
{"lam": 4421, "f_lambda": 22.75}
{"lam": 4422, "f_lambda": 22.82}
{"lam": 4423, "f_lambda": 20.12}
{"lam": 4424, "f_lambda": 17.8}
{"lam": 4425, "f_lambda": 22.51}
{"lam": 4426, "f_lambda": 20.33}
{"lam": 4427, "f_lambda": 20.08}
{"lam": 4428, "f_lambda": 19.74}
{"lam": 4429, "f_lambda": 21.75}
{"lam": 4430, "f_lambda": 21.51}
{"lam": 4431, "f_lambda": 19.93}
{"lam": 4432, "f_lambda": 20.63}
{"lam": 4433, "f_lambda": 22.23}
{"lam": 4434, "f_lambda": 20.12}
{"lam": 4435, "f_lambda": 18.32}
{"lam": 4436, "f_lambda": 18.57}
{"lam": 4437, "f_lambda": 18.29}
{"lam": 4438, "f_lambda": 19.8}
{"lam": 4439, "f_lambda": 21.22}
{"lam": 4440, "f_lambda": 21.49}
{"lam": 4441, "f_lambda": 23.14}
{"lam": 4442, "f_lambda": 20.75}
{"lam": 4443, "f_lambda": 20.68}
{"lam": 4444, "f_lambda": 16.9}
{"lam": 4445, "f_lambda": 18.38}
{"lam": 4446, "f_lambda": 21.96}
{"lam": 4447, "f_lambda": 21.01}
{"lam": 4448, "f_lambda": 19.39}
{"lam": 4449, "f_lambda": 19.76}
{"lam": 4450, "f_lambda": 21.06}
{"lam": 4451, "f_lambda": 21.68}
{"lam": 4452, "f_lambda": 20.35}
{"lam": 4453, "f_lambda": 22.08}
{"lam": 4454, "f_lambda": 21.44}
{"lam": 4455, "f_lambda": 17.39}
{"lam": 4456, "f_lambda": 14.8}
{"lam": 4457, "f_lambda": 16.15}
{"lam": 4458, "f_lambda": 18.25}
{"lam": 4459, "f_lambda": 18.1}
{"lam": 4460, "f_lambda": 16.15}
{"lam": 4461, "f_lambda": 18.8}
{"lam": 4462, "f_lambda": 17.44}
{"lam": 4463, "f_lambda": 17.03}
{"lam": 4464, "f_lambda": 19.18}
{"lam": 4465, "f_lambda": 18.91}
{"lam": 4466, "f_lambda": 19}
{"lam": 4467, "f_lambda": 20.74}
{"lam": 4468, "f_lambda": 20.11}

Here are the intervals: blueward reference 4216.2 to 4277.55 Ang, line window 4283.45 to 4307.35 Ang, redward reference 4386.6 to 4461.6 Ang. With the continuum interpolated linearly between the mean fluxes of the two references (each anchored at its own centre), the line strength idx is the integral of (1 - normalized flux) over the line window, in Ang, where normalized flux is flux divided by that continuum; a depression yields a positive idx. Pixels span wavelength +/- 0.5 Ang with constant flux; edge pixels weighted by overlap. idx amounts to 3.36 Ang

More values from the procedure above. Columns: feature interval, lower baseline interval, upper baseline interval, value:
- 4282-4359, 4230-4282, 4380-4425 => 6.1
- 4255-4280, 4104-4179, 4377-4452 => 2.1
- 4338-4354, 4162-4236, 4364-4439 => 2.1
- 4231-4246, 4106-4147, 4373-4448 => 0.7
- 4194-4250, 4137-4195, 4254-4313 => -2.7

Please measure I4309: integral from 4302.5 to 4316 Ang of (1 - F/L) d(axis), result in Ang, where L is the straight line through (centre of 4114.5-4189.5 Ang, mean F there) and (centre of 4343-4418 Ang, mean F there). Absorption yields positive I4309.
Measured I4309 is 4.0 Ang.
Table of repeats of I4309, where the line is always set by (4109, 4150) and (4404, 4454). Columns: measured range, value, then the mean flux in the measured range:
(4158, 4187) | 0.9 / 20.9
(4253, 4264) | 1.0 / 19.1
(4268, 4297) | 3.9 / 18.1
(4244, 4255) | 1.1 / 19.1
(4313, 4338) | 1.2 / 19.7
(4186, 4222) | 1.2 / 20.7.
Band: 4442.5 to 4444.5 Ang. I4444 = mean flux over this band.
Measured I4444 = 18.8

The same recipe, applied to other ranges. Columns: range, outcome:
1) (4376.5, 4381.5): 20.9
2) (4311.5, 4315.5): 14.8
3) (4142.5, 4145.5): 17.9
